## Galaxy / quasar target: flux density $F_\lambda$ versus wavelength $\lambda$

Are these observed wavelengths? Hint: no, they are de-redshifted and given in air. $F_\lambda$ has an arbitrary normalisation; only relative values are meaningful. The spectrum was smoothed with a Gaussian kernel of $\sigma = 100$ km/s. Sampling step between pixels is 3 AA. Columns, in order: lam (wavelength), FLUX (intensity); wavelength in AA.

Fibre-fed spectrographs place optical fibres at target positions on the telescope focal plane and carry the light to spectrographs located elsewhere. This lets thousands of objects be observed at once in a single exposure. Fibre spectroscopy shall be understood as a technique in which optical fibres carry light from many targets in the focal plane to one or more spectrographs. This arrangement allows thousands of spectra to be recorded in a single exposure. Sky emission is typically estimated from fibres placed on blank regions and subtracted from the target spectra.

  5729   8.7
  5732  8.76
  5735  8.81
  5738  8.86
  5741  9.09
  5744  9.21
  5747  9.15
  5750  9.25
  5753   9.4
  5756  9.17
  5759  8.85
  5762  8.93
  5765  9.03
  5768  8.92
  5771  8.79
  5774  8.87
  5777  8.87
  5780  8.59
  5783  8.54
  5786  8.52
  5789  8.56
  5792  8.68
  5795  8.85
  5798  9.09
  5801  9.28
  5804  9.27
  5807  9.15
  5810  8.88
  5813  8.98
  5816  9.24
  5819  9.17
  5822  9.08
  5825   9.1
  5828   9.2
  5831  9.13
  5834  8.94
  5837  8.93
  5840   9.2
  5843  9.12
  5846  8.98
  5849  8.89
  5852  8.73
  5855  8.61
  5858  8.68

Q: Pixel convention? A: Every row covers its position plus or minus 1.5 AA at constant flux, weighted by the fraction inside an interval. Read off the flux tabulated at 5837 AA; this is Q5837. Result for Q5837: 8.93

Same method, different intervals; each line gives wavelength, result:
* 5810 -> 8.88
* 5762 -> 8.93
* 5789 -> 8.56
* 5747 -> 9.15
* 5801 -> 9.28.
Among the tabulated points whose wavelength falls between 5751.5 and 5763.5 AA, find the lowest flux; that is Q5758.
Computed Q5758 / 8.85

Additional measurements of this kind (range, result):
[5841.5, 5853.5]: 8.73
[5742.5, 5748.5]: 9.15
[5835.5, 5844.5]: 8.93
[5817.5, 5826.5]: 9.08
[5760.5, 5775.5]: 8.79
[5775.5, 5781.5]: 8.59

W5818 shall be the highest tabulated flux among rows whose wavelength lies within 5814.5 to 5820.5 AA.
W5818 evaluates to 9.24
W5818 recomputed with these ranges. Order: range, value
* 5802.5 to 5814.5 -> 9.27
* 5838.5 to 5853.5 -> 9.2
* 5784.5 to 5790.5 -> 8.56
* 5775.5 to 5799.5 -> 9.09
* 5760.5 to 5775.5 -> 9.03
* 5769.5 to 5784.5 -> 8.87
